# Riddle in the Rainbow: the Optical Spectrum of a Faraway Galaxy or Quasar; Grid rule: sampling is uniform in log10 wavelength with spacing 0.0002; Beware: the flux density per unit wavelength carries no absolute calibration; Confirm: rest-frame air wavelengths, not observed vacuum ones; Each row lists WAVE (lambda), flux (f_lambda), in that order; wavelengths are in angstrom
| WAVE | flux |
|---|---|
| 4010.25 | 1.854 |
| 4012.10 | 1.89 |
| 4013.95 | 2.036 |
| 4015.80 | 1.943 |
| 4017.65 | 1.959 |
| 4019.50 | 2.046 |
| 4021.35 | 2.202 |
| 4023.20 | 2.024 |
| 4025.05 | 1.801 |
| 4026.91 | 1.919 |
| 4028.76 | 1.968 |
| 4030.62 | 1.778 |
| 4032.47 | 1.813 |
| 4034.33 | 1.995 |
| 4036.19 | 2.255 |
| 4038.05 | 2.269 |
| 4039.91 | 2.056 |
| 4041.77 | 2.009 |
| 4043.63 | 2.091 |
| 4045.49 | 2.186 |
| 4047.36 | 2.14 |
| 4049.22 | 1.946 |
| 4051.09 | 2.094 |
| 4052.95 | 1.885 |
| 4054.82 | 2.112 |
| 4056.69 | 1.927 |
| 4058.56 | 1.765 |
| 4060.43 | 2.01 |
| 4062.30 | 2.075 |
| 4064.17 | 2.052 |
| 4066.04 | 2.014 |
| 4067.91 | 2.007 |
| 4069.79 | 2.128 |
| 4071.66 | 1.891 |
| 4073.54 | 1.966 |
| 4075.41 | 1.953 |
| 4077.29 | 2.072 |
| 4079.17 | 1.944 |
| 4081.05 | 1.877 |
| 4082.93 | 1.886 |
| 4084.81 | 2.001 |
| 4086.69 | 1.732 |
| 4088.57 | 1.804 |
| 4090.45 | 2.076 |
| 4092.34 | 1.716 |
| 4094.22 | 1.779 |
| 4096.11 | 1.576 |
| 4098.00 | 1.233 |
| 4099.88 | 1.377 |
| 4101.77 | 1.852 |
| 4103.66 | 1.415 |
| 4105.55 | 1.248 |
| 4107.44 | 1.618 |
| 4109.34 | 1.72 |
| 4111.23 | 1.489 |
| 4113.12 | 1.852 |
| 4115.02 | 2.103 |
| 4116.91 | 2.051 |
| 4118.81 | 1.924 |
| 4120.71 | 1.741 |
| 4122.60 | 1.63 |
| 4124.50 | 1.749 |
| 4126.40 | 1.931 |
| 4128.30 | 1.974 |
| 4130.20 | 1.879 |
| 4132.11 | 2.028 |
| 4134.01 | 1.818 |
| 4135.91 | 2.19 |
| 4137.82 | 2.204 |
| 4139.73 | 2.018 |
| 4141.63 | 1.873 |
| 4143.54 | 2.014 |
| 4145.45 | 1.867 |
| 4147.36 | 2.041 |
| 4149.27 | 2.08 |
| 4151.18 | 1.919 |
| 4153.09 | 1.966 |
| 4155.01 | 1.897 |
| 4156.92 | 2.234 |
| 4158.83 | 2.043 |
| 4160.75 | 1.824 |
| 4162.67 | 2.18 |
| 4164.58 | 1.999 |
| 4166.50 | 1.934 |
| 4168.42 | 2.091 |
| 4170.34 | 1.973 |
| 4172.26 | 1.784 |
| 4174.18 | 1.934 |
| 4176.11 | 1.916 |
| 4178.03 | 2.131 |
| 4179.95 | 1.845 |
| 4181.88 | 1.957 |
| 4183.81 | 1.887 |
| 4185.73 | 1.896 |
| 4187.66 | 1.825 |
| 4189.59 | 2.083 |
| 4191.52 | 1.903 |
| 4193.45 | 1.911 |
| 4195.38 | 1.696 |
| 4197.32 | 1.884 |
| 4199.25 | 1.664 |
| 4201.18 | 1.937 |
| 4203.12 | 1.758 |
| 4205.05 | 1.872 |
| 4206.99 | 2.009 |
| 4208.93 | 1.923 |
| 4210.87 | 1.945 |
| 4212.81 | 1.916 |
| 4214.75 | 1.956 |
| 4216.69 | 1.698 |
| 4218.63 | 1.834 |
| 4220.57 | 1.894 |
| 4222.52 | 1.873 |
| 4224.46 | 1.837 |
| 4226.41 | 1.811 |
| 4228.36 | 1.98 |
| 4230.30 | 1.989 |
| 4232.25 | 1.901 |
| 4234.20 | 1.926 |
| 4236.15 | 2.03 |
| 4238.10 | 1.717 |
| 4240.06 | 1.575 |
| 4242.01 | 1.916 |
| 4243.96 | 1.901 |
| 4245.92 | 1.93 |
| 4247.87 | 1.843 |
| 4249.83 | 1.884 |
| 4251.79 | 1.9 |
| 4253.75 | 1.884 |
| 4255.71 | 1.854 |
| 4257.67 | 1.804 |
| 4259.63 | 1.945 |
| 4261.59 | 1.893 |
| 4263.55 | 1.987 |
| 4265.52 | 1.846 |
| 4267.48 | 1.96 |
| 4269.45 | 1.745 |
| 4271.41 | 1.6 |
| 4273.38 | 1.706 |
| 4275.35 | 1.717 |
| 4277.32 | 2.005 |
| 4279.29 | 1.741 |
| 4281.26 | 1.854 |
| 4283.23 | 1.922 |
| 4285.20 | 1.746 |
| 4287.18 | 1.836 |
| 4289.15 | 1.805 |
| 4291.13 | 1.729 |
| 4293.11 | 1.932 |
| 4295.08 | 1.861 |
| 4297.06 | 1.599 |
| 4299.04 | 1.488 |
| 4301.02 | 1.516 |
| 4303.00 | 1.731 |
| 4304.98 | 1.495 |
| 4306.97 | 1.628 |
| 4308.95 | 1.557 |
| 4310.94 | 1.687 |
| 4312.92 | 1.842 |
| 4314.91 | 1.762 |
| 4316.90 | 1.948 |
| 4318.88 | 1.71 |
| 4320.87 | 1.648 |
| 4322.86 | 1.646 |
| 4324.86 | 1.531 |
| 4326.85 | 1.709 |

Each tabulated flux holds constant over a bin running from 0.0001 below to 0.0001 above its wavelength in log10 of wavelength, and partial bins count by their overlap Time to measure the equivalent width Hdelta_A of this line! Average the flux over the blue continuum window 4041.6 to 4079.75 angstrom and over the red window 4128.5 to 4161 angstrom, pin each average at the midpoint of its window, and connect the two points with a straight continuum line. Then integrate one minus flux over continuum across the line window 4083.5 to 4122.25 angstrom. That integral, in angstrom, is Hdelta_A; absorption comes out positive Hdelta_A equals 5.59 angstrom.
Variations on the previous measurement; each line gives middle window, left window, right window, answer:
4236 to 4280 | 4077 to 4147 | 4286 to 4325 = -2.8 angstrom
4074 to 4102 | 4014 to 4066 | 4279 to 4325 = 2.4 angstrom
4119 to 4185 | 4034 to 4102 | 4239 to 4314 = -2.8 angstrom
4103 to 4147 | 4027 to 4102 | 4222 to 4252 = 1.5 angstrom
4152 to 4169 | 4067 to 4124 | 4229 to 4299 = -2.0 angstrom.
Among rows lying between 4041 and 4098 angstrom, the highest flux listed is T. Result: 2.186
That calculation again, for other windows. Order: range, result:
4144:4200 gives 2.234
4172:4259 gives 2.131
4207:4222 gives 1.956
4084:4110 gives 2.076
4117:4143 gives 2.204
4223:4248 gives 2.03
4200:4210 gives 2.009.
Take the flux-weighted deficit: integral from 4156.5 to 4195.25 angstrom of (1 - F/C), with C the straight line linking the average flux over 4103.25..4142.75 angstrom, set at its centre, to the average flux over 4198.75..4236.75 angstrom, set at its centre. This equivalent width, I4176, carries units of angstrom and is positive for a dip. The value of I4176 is -1.9 angstrom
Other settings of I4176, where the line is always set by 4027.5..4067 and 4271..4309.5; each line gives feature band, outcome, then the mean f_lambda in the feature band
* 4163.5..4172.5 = -0.47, 1.97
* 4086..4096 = 0.84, 1.8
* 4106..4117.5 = 0.99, 1.77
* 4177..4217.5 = -1.14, 1.89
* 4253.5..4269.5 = -1.14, 1.89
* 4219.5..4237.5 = -1.10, 1.91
